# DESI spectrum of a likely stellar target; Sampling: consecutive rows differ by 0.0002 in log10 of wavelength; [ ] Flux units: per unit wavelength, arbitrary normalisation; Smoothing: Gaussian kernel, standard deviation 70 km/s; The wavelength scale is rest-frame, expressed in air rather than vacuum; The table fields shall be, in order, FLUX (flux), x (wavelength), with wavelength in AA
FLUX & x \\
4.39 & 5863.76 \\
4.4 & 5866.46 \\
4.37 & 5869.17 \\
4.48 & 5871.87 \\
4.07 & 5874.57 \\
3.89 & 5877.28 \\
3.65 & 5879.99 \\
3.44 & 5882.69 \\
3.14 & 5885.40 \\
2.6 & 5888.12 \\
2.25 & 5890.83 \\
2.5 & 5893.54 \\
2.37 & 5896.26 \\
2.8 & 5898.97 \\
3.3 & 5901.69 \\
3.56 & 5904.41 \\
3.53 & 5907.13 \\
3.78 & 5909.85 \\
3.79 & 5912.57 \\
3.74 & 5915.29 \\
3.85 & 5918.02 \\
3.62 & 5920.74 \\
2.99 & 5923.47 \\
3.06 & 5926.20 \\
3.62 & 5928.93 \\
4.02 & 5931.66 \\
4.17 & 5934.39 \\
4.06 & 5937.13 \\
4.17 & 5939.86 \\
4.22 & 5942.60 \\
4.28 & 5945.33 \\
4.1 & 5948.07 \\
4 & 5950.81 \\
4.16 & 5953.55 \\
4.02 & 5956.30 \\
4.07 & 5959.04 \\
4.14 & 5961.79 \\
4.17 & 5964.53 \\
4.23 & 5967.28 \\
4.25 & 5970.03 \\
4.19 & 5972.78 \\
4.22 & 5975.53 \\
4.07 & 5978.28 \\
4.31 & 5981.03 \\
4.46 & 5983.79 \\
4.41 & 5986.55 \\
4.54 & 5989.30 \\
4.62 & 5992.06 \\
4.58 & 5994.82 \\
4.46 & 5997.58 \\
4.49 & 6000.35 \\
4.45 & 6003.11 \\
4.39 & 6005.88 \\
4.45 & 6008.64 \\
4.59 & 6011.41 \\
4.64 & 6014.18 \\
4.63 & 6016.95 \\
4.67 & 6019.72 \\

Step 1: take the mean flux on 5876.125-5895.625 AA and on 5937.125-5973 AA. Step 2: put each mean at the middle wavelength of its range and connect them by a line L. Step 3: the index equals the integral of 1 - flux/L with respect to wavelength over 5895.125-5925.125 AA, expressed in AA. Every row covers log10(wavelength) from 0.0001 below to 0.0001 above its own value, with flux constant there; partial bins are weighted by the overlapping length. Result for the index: 0.3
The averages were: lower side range 3.03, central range 3.4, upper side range 4.15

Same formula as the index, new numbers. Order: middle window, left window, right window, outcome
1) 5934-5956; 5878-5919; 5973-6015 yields -1.9 AA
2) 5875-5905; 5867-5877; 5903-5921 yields 7.1 AA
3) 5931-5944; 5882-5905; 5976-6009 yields -2.1 AA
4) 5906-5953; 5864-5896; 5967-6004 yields 1.1 AA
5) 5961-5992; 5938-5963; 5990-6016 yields 0.2 AA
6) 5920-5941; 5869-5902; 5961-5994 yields 0.4 AA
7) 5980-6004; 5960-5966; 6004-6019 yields -0.5 AA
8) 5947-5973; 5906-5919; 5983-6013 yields 0.2 AA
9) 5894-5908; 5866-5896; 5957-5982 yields 2.2 AA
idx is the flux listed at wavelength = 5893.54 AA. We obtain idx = 2.5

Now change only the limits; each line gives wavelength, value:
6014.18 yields 4.64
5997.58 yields 4.46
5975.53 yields 4.22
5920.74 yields 3.62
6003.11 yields 4.45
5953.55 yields 4.16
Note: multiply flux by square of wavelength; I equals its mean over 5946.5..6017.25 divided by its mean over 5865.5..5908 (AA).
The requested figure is 1.3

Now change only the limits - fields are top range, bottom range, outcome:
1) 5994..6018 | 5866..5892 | 1.31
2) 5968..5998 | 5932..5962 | 1.07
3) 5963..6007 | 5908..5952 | 1.16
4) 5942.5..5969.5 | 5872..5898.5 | 1.34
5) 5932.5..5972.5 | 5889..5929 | 1.30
